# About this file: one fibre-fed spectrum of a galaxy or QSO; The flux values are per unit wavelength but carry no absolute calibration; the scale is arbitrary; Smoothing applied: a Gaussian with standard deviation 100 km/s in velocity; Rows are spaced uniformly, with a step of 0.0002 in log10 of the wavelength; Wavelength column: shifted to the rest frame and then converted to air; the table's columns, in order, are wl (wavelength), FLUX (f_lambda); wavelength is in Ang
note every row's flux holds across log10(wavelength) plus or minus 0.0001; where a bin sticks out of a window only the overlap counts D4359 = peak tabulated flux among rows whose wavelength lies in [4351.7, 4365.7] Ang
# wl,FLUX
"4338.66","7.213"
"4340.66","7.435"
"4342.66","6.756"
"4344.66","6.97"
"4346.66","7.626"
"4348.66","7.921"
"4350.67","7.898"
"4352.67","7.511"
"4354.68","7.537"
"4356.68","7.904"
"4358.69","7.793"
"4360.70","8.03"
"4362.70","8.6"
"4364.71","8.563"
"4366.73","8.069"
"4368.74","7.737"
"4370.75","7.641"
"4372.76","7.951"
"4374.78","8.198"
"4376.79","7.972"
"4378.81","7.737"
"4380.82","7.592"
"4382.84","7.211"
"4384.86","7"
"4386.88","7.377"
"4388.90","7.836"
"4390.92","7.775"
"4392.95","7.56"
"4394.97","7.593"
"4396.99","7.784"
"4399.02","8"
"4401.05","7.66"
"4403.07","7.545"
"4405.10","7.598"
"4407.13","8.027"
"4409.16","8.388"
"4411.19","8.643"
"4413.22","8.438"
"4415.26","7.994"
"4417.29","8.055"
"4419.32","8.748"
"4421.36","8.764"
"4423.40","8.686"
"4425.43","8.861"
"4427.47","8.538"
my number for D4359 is 8.6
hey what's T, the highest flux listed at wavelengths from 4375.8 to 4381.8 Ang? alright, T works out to 7.972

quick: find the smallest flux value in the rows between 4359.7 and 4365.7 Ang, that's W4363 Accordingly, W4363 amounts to 8.03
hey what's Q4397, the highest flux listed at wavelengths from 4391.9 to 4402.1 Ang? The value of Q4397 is 8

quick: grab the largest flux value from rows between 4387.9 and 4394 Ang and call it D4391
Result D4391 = 7.836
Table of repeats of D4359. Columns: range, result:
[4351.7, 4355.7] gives 7.537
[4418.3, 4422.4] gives 8.764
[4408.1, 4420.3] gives 8.748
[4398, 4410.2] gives 8.388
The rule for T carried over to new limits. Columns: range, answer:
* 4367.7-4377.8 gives 8.198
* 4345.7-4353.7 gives 7.921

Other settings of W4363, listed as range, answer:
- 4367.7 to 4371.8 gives 7.641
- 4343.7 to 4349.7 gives 6.97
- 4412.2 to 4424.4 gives 7.994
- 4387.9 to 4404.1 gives 7.545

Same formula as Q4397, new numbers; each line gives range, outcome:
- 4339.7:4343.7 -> 7.435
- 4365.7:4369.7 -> 8.069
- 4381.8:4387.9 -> 7.377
